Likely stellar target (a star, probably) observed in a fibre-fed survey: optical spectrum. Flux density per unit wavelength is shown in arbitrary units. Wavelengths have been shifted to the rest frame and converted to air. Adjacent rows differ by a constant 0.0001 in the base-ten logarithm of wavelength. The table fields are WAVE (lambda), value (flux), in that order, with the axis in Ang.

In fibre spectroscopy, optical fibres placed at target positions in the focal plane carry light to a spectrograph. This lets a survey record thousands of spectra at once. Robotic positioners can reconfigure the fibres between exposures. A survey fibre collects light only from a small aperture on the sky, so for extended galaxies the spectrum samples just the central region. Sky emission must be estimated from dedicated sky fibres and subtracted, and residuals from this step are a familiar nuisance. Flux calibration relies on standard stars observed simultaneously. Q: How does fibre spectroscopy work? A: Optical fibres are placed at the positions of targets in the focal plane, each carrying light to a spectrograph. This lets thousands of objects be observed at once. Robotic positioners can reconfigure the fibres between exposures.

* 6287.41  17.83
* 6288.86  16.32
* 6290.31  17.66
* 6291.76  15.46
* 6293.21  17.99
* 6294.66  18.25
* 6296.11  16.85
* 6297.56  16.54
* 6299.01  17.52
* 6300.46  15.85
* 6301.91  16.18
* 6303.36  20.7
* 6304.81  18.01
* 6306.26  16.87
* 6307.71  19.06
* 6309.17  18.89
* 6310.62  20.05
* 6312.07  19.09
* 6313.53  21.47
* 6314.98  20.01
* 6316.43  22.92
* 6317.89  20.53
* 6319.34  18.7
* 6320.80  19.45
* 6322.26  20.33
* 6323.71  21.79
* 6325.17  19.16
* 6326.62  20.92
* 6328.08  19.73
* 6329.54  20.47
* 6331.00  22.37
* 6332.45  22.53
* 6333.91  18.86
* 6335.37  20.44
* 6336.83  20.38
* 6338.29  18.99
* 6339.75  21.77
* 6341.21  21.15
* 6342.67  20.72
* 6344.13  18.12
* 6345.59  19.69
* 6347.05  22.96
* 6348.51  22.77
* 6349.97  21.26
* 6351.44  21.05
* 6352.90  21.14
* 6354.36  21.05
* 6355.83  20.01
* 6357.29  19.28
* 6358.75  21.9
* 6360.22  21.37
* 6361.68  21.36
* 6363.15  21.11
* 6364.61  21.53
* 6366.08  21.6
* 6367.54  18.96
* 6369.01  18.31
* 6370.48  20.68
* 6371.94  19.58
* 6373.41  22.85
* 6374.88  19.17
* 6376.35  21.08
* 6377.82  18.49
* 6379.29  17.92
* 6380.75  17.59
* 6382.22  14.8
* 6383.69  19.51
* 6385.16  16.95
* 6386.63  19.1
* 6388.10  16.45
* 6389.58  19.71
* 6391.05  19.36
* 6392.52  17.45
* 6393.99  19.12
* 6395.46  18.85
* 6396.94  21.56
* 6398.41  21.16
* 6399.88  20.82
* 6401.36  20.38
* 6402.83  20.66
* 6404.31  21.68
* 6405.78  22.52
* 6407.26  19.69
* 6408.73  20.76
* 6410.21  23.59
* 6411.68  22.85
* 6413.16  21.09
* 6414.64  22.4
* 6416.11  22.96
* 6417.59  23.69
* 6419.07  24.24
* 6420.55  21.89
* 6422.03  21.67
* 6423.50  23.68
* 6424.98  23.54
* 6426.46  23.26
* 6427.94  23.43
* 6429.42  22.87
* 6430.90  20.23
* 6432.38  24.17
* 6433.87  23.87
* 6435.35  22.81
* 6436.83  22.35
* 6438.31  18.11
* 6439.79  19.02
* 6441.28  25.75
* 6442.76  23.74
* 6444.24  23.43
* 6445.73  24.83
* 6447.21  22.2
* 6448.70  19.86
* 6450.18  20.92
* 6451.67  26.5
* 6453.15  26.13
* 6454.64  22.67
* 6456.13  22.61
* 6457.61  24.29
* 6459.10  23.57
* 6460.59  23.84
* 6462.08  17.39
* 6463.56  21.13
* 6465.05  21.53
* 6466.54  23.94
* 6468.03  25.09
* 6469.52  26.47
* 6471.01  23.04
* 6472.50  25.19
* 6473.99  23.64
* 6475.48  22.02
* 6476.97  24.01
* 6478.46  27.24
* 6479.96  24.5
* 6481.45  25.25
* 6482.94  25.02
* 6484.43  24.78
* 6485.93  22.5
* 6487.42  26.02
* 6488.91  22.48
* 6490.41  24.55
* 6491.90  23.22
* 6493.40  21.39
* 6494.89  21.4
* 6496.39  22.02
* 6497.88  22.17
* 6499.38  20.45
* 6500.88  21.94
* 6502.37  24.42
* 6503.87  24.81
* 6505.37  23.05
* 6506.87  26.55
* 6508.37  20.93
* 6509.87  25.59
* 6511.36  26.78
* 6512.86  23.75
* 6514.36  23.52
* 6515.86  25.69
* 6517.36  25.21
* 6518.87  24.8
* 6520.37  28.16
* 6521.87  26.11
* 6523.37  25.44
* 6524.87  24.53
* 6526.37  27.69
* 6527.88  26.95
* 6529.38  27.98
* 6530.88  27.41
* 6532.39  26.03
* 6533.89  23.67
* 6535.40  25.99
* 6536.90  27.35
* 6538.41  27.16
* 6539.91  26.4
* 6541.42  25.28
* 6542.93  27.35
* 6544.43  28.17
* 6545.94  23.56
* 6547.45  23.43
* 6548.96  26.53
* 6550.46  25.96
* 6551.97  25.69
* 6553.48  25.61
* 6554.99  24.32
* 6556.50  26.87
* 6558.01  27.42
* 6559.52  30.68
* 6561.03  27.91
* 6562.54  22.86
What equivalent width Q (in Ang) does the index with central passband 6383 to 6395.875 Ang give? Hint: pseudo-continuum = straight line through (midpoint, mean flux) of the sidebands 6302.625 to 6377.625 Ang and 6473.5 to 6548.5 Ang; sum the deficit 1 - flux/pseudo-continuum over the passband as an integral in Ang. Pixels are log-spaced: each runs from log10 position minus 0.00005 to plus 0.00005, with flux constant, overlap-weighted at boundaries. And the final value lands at 1.90 Ang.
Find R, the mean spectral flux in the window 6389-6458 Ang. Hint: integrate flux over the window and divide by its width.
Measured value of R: 22.1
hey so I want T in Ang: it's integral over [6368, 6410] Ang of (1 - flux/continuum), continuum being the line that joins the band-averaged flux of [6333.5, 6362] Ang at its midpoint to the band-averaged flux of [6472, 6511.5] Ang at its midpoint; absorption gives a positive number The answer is 4.0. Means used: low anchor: 20.7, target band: 19.6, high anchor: 23.7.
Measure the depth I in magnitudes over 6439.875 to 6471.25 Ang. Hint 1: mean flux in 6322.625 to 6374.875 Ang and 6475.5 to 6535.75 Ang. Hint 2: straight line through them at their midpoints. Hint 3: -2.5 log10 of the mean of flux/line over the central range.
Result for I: 0.01 mag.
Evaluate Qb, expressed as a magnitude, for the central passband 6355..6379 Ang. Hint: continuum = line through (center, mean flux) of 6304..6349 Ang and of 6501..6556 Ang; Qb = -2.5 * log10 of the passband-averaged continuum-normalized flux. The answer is 0.048 mag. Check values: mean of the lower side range 20.3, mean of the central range 20.4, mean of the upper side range 25.6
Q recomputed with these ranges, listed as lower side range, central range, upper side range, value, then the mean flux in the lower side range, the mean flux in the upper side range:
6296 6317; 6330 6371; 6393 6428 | -1.5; 18.7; 21.8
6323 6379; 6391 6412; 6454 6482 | 1.1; 20.6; 23.5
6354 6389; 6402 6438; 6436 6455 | -1.3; 19.6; 22.7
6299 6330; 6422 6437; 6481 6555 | -0.3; 19.5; 24.9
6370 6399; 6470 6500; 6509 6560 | 0.2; 19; 26.1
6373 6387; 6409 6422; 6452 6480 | -1.3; 18.6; 23.6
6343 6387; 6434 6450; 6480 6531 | 0.2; 20.1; 24.5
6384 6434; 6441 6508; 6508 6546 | 1.0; 21.3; 25.9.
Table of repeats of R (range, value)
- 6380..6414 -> 19.8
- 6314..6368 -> 20.7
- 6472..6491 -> 24.4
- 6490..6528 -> 24.2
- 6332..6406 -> 20.1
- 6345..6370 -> 20.9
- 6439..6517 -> 23.5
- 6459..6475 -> 23.1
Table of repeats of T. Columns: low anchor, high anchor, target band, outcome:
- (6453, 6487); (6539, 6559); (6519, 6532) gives -0.7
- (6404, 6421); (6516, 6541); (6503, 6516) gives 0.6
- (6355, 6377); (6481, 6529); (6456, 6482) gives -0.3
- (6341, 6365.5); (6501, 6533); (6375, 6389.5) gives 2.4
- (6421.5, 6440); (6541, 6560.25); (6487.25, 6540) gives 0.7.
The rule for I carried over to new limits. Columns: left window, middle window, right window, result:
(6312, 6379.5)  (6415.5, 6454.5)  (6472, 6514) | -0.018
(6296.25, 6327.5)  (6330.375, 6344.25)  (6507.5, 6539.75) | -0.034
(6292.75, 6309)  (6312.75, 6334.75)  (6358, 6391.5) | -0.133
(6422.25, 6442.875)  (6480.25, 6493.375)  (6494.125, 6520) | -0.029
